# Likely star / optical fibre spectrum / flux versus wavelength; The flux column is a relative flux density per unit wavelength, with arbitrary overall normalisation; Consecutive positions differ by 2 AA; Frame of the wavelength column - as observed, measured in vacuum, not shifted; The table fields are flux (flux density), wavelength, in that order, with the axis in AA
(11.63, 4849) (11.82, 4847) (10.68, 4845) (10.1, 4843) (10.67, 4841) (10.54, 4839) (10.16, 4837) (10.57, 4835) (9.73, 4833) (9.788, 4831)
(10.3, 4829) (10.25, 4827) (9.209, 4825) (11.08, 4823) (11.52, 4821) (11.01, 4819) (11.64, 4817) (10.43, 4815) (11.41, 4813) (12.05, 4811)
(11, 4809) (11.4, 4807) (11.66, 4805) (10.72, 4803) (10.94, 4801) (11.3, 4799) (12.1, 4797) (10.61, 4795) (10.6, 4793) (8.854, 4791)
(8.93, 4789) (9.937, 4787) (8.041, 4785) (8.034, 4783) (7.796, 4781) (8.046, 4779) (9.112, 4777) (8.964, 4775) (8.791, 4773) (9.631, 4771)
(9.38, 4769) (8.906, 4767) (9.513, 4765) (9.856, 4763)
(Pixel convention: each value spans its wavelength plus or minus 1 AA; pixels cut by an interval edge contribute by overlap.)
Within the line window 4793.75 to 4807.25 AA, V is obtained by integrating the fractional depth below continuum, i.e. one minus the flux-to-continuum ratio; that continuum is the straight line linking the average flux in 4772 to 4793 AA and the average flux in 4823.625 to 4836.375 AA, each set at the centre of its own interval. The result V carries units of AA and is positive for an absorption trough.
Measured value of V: -2.9 AA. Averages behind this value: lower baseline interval 8.74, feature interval 11.2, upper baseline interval 10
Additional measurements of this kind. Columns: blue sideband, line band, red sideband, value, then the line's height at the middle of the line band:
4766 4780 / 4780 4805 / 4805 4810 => 1.0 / 10.3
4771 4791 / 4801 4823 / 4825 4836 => -4.0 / 9.54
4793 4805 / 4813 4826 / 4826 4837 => -0.4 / 10.5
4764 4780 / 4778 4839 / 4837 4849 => -2.2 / 9.94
